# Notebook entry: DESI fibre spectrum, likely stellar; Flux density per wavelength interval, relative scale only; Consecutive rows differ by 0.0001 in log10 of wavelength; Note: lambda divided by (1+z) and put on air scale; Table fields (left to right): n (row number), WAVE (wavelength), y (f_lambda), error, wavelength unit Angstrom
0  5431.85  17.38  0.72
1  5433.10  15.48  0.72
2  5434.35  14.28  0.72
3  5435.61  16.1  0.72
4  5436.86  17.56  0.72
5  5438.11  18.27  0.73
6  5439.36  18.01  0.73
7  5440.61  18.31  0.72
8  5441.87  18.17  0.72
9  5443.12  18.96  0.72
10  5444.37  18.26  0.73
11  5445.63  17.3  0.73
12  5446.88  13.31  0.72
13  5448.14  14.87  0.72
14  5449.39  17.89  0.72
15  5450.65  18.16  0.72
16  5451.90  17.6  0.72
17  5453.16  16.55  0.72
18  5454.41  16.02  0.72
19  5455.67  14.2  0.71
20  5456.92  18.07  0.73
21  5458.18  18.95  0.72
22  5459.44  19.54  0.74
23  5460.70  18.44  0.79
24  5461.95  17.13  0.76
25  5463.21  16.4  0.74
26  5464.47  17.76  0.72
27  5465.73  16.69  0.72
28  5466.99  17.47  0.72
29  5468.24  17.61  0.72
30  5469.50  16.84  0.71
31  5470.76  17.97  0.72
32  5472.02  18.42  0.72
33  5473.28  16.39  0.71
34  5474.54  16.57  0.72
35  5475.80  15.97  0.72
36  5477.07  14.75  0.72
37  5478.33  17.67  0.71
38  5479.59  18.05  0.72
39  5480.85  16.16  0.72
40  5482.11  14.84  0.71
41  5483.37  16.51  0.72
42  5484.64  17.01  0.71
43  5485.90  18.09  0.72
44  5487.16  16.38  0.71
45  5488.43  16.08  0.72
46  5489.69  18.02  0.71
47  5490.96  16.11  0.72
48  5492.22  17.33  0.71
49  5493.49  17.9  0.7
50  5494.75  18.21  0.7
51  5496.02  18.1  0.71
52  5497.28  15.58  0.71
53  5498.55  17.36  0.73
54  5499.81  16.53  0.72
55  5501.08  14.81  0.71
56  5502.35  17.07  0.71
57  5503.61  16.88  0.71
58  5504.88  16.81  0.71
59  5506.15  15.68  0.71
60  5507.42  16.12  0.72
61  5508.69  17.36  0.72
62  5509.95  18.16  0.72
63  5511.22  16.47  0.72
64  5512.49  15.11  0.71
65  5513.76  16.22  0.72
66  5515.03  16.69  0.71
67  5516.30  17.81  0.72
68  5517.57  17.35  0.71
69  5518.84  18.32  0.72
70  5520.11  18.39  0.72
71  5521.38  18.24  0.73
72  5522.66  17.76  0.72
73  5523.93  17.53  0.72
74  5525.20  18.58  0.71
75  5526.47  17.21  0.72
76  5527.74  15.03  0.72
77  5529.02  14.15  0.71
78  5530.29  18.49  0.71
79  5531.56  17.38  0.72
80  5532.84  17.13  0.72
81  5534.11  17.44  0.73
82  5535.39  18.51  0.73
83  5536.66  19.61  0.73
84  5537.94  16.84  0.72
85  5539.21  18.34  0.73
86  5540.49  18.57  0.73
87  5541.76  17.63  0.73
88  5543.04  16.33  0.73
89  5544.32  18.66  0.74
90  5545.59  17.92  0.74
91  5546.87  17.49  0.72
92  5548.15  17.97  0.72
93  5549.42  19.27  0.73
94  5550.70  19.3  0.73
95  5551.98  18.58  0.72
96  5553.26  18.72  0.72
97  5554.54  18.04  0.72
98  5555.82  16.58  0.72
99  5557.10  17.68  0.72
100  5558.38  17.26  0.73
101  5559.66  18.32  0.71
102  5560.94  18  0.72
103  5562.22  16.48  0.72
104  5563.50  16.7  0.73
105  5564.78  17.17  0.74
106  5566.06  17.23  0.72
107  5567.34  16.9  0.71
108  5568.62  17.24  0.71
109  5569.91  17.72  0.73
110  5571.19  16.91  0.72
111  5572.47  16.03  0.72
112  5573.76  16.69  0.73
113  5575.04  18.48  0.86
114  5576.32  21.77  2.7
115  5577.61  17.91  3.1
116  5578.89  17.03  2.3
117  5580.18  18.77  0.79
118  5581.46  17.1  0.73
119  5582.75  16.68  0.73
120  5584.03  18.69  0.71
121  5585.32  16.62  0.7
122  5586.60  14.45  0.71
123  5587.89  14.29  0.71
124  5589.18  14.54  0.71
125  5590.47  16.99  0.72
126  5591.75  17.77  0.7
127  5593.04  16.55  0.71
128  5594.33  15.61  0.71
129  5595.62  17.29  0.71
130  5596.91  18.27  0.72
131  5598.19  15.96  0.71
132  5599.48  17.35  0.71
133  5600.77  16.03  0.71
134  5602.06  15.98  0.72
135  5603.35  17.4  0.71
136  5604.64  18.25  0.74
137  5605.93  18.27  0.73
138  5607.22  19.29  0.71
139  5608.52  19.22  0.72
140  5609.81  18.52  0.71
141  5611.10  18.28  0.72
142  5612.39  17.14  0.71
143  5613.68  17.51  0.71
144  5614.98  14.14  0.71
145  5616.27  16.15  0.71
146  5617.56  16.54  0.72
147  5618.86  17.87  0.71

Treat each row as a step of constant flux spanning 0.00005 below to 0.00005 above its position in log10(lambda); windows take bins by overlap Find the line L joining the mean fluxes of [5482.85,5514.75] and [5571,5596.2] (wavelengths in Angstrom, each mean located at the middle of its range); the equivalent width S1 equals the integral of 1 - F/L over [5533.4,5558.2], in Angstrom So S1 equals -1.7 Angstrom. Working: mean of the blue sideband 16.8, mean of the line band 18.1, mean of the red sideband 17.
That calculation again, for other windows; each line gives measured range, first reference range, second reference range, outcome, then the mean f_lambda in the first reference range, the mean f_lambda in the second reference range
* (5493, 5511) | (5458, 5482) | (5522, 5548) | 0.5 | 17.2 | 17.5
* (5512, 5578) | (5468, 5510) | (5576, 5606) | -2.7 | 16.8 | 17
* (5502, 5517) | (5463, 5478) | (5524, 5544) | 0.5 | 16.9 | 17.4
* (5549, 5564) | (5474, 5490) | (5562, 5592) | -0.8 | 16.6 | 17.1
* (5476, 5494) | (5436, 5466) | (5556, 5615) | 0.6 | 17.3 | 17.3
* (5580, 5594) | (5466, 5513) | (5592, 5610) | 0.7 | 16.8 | 17.4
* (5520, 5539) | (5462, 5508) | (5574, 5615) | -0.5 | 16.8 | 17.3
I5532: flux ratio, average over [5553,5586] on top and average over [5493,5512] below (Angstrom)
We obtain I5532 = 1.04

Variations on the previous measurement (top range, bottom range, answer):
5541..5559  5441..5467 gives 1.04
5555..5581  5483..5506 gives 1.04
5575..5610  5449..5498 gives 1.01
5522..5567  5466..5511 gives 1.05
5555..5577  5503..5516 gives 1.05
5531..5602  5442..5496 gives 1.02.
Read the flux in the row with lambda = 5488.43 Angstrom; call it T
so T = 16.08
